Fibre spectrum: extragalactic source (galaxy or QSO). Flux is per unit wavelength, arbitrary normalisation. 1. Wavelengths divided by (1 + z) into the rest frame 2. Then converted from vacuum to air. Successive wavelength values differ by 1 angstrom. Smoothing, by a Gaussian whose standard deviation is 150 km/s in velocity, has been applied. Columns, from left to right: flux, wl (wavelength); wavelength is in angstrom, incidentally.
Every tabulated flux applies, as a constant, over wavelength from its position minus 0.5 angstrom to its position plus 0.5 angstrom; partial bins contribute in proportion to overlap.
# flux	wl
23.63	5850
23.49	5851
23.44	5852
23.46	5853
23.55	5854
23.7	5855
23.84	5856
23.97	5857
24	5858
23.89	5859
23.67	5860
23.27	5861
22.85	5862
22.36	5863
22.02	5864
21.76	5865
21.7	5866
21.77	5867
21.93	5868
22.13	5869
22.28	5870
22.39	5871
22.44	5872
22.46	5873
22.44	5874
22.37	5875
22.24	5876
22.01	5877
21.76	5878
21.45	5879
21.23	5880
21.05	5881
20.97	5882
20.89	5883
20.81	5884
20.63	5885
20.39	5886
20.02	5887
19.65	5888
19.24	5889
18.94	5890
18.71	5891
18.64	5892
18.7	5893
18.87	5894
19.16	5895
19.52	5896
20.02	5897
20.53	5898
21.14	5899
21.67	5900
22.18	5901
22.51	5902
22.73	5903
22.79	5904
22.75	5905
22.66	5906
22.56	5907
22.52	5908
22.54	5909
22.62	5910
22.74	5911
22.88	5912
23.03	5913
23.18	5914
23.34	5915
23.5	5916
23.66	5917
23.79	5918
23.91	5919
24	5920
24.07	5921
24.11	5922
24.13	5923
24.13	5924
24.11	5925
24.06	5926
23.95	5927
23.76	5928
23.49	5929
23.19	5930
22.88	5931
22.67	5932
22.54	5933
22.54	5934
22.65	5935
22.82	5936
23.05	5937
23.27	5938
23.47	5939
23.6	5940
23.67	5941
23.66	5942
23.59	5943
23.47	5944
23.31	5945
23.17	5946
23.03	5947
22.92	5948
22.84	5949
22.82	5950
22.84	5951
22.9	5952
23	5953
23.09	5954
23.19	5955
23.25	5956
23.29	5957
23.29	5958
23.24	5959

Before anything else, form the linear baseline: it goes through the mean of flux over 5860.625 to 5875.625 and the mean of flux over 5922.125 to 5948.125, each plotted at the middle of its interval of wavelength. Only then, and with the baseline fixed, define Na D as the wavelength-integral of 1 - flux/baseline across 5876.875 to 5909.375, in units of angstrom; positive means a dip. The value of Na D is 2.6 angstrom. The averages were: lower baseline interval 22.3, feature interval 20.9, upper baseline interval 23.4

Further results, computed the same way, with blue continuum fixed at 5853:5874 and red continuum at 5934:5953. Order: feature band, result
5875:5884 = 0.6 angstrom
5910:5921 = -0.2 angstrom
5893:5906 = 1.0 angstrom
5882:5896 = 2.0 angstrom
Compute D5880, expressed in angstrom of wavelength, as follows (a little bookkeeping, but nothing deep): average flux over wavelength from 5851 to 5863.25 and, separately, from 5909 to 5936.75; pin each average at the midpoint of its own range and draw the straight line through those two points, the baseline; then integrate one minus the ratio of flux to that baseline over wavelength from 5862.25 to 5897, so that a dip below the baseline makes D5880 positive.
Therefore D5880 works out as 3.71 angstrom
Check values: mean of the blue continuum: 23.5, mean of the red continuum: 23.4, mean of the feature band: 21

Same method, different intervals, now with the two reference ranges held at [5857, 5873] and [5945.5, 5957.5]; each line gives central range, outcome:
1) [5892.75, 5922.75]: 0.68 angstrom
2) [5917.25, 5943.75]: -0.67 angstrom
